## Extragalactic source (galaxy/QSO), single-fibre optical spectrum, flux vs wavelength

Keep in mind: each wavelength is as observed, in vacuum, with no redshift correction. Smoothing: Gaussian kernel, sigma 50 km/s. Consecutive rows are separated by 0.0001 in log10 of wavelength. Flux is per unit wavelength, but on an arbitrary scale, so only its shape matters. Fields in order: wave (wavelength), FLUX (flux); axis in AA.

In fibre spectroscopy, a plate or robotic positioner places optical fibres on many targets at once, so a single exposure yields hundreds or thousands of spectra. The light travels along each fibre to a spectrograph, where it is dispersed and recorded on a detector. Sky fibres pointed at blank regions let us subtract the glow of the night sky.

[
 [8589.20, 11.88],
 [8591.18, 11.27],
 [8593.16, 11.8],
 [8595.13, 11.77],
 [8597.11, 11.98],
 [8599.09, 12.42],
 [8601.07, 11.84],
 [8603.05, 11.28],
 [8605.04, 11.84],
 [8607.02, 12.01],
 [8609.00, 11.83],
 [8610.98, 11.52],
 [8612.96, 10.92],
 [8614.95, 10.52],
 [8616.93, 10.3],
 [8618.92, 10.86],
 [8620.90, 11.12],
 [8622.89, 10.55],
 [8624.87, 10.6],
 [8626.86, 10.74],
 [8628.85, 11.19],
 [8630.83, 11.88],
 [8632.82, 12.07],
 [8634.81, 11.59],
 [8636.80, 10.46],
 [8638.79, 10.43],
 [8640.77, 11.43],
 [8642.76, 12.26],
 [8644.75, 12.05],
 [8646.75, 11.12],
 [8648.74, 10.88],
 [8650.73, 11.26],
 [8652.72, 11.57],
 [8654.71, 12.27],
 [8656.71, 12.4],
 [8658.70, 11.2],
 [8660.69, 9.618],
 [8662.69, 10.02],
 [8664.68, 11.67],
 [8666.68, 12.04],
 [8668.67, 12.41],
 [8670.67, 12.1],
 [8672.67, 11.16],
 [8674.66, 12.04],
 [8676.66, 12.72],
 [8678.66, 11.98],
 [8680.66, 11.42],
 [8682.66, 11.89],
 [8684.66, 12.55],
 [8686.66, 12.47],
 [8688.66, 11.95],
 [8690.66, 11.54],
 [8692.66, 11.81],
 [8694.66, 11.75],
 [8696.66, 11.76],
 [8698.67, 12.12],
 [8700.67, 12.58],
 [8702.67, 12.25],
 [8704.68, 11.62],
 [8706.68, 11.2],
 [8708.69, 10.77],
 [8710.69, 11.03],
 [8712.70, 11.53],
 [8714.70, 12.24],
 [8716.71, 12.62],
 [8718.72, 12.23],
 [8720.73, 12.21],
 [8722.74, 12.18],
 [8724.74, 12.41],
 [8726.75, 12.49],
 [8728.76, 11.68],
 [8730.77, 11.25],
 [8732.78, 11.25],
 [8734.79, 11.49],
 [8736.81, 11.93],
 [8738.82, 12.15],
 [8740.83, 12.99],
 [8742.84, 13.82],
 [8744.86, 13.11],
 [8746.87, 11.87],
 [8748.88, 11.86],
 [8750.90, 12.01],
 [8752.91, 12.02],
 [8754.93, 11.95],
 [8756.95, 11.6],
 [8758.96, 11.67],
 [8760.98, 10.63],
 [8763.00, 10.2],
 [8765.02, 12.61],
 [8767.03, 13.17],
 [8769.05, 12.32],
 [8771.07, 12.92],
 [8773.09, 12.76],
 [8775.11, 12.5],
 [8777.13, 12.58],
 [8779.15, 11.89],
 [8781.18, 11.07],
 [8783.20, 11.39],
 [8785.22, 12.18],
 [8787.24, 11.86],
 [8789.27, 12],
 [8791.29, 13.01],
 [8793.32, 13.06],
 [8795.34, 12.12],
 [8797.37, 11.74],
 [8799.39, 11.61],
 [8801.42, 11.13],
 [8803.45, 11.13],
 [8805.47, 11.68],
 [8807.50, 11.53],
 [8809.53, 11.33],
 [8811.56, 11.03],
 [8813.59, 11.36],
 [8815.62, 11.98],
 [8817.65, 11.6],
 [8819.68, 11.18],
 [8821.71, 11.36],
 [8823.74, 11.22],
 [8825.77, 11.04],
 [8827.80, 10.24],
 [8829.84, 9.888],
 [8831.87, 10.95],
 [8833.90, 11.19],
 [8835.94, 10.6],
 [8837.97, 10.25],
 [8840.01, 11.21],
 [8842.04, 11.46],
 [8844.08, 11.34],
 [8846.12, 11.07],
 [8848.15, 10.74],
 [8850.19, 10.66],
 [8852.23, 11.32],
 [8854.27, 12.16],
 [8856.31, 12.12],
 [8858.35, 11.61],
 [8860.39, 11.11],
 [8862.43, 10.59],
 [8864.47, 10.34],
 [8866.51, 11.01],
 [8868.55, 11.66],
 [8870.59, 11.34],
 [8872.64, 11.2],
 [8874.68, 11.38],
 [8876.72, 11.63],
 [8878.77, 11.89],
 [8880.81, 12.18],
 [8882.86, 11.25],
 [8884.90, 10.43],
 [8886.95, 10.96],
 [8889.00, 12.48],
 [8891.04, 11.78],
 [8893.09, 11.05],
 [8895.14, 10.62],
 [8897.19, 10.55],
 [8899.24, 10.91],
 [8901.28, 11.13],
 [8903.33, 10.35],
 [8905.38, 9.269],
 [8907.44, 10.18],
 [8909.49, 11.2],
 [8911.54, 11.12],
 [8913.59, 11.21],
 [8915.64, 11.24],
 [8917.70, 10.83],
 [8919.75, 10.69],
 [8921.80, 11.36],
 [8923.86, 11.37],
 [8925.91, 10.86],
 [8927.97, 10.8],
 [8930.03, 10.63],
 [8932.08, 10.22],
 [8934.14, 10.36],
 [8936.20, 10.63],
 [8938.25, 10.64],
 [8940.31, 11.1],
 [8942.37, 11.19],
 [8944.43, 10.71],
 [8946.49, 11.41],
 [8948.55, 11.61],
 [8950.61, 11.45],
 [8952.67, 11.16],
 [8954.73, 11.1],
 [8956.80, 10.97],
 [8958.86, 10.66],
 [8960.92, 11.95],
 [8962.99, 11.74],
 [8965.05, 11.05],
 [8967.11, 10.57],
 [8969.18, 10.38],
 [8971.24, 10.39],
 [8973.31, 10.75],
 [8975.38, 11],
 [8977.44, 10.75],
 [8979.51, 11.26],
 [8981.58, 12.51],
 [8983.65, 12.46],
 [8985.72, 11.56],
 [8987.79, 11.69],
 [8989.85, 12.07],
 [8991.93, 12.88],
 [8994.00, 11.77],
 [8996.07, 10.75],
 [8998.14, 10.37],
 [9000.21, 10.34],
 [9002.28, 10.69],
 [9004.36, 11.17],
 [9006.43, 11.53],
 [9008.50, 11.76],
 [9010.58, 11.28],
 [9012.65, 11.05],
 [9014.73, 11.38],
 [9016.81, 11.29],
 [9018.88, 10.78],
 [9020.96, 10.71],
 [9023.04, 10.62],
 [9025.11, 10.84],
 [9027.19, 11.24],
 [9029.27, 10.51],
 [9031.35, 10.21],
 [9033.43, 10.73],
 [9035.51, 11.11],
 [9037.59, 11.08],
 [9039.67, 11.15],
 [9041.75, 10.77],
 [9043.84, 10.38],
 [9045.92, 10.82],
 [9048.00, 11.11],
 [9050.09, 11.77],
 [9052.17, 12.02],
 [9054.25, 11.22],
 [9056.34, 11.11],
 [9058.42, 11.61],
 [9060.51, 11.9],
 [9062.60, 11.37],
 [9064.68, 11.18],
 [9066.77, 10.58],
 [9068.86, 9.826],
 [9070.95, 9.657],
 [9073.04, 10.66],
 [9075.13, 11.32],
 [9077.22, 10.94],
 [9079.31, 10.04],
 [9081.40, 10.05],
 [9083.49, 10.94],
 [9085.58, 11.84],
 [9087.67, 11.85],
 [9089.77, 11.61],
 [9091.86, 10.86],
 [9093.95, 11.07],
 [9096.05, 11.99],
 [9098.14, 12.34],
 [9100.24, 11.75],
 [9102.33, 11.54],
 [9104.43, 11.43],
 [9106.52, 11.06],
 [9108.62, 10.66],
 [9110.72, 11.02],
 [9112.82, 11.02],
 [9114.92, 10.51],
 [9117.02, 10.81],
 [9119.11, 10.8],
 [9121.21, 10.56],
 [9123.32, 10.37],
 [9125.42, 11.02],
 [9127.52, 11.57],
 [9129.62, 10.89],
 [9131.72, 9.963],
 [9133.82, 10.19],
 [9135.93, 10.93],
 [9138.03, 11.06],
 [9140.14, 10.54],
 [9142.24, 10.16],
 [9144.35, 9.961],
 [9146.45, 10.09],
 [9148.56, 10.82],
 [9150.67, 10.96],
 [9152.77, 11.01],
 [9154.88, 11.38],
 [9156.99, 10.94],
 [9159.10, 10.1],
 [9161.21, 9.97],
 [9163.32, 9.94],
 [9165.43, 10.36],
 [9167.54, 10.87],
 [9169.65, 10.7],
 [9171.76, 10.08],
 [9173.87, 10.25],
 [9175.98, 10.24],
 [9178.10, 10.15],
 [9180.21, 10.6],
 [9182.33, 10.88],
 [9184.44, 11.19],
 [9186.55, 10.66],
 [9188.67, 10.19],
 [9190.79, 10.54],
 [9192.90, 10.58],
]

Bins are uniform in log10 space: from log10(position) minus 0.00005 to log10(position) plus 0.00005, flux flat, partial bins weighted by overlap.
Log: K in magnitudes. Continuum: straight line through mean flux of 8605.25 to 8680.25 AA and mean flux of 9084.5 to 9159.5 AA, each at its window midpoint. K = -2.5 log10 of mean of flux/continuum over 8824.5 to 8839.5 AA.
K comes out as 0.06 mag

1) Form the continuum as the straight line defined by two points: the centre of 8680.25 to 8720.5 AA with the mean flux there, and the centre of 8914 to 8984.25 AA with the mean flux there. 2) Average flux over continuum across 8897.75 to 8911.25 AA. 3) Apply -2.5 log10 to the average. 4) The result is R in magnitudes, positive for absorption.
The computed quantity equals 0.07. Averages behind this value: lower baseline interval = 11.9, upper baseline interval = 11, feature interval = 10.5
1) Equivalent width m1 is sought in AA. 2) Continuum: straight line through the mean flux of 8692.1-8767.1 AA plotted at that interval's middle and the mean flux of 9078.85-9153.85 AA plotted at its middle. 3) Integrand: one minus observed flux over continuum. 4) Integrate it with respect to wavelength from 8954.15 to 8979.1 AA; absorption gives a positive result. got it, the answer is 0.8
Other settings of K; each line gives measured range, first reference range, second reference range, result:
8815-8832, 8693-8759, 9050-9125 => 0.068 mag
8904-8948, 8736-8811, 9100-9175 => 0.064 mag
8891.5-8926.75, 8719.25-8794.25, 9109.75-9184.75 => 0.067 mag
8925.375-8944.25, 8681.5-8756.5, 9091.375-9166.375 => 0.067 mag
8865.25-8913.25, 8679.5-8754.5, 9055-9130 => 0.044 mag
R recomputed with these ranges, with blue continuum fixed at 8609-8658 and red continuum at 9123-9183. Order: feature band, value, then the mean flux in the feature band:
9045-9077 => -0.039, 11.1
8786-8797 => -0.122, 12.4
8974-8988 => -0.077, 11.6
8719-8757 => -0.095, 12.1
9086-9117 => -0.070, 11.3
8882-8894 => -0.041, 11.3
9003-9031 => -0.032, 11.1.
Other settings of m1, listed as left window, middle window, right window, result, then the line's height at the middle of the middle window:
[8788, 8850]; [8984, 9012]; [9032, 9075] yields -0.8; 11.1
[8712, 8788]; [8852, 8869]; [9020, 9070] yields 0.5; 11.7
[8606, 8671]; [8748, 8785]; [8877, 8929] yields -2.6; 11.2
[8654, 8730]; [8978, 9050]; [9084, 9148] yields 0.1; 11.2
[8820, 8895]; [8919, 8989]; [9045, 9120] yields 0.4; 11.2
